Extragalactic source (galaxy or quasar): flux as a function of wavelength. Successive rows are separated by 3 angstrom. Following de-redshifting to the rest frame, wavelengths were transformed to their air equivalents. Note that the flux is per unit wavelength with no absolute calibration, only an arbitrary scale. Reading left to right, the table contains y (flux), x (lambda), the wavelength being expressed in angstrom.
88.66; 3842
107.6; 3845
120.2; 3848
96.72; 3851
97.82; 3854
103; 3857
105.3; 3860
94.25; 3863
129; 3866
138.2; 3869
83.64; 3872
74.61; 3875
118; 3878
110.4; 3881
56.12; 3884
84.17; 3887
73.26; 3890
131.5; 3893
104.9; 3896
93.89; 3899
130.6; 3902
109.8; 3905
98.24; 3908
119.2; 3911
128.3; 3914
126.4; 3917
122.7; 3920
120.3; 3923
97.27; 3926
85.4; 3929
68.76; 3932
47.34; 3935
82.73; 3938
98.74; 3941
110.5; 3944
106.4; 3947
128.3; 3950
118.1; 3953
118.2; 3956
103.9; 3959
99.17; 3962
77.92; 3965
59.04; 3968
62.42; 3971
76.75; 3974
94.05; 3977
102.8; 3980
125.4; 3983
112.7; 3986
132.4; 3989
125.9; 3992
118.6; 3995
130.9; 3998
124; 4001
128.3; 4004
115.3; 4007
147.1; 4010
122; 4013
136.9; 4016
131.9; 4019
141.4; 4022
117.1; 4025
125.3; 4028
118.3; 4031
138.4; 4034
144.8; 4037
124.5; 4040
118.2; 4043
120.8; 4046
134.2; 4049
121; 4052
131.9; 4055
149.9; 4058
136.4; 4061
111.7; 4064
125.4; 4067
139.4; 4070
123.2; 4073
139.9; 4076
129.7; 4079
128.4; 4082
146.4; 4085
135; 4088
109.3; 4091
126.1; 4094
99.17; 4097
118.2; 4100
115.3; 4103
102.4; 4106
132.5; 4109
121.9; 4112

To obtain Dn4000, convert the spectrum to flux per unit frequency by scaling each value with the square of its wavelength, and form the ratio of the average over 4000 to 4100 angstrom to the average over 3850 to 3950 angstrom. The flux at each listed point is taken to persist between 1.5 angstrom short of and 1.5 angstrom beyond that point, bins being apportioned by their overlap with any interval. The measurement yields 1.4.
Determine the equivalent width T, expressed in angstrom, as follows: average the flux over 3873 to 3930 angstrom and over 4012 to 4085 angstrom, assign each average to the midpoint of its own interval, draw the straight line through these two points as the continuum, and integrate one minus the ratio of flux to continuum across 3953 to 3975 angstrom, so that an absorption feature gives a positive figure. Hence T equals 5.2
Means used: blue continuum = 104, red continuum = 130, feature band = 87.8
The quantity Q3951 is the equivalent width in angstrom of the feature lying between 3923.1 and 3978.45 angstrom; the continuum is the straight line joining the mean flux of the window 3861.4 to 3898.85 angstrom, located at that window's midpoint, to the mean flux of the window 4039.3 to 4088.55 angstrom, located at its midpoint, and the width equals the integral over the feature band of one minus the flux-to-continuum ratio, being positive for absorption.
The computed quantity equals 9.82 angstrom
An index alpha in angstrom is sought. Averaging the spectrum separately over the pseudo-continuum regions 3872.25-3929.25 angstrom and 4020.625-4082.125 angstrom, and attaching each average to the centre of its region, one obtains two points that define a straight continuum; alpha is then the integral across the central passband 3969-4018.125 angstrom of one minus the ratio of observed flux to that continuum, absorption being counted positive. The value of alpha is 1.9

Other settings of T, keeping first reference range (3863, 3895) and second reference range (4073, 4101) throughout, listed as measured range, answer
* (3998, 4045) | -4.53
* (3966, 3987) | 4.21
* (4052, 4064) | -1.13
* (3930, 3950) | 3.46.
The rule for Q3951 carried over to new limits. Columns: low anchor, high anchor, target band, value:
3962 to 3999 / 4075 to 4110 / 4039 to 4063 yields -2.99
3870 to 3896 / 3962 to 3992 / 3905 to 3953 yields -4.62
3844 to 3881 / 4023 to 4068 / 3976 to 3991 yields 0.75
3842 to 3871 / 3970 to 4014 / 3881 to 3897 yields 2.73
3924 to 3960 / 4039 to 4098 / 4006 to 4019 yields -1.90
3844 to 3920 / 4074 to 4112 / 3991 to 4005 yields -1.21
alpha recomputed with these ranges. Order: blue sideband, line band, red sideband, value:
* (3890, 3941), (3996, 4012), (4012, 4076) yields -0.96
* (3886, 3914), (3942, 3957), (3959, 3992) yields -2.39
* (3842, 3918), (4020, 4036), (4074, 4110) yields -1.48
